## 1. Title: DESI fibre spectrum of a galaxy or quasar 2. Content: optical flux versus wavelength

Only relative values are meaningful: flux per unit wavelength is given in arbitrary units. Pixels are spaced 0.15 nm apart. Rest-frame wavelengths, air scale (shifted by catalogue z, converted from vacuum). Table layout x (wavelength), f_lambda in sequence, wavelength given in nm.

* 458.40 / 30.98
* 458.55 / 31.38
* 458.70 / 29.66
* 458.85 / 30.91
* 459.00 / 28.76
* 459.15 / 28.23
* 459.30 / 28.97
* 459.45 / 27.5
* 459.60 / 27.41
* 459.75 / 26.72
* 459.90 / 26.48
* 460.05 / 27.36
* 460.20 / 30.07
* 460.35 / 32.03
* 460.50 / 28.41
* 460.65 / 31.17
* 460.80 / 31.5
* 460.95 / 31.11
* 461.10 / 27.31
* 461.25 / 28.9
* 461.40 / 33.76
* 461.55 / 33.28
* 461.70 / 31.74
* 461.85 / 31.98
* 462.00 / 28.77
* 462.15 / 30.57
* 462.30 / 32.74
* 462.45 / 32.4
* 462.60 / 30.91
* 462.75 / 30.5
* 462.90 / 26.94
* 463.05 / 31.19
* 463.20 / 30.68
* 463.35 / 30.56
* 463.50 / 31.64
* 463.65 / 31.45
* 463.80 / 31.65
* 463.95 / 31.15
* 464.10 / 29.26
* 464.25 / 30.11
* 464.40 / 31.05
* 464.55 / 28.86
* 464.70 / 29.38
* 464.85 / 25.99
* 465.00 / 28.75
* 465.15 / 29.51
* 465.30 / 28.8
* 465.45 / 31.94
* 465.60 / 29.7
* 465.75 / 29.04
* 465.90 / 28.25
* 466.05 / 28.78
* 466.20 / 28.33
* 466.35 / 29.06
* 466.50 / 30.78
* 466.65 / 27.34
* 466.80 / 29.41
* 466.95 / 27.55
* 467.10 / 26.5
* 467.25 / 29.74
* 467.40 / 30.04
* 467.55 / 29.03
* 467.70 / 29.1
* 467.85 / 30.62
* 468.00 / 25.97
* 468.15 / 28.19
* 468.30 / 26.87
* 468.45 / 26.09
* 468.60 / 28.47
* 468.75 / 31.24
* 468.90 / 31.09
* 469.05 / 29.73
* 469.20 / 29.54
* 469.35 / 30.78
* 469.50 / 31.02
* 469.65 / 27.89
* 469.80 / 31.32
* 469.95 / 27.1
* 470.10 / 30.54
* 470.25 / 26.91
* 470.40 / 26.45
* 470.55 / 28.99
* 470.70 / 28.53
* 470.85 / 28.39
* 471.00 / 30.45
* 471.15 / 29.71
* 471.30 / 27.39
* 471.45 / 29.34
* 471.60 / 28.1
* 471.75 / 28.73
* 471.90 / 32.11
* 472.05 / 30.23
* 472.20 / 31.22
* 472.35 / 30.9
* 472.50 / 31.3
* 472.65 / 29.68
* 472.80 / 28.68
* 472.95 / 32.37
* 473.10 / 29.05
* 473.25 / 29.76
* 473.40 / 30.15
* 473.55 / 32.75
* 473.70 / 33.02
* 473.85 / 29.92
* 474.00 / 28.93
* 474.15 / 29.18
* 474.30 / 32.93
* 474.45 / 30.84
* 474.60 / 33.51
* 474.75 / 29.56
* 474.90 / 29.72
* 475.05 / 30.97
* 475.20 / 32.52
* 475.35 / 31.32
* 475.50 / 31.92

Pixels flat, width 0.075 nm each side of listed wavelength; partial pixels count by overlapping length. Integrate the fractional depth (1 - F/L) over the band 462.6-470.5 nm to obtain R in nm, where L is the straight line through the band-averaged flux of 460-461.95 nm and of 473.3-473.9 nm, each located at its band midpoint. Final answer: 0.44 nm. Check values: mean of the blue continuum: 30.7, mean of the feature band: 29.3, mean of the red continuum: 31.5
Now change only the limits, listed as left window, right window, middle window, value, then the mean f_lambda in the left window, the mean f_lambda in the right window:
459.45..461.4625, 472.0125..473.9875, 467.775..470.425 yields 0.114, 29.3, 30.6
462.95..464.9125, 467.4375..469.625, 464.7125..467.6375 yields 0.078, 30.2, 29.1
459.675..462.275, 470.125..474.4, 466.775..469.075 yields 0.097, 30.1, 29.8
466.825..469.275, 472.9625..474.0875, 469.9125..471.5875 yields 0.063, 28.7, 30.6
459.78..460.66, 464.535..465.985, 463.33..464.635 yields -0.073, 29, 29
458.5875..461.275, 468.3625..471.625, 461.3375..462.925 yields -0.125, 29.1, 29.1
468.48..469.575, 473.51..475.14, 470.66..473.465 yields 0.074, 30.1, 31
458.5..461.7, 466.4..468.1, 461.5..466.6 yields -0.178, 29.6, 28.7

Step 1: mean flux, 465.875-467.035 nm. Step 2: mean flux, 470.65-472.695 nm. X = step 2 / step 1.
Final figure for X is 1.0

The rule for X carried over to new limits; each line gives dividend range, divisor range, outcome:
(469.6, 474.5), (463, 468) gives 1.01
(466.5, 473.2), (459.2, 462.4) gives 0.98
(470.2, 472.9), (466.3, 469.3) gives 1.02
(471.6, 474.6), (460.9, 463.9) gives 0.99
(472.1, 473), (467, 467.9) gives 1.05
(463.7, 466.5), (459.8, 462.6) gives 0.97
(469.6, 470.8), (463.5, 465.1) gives 0.95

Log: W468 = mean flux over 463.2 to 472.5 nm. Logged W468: 29.3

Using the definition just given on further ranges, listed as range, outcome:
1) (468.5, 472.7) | 29.5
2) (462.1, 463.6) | 30.8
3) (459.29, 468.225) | 29.6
